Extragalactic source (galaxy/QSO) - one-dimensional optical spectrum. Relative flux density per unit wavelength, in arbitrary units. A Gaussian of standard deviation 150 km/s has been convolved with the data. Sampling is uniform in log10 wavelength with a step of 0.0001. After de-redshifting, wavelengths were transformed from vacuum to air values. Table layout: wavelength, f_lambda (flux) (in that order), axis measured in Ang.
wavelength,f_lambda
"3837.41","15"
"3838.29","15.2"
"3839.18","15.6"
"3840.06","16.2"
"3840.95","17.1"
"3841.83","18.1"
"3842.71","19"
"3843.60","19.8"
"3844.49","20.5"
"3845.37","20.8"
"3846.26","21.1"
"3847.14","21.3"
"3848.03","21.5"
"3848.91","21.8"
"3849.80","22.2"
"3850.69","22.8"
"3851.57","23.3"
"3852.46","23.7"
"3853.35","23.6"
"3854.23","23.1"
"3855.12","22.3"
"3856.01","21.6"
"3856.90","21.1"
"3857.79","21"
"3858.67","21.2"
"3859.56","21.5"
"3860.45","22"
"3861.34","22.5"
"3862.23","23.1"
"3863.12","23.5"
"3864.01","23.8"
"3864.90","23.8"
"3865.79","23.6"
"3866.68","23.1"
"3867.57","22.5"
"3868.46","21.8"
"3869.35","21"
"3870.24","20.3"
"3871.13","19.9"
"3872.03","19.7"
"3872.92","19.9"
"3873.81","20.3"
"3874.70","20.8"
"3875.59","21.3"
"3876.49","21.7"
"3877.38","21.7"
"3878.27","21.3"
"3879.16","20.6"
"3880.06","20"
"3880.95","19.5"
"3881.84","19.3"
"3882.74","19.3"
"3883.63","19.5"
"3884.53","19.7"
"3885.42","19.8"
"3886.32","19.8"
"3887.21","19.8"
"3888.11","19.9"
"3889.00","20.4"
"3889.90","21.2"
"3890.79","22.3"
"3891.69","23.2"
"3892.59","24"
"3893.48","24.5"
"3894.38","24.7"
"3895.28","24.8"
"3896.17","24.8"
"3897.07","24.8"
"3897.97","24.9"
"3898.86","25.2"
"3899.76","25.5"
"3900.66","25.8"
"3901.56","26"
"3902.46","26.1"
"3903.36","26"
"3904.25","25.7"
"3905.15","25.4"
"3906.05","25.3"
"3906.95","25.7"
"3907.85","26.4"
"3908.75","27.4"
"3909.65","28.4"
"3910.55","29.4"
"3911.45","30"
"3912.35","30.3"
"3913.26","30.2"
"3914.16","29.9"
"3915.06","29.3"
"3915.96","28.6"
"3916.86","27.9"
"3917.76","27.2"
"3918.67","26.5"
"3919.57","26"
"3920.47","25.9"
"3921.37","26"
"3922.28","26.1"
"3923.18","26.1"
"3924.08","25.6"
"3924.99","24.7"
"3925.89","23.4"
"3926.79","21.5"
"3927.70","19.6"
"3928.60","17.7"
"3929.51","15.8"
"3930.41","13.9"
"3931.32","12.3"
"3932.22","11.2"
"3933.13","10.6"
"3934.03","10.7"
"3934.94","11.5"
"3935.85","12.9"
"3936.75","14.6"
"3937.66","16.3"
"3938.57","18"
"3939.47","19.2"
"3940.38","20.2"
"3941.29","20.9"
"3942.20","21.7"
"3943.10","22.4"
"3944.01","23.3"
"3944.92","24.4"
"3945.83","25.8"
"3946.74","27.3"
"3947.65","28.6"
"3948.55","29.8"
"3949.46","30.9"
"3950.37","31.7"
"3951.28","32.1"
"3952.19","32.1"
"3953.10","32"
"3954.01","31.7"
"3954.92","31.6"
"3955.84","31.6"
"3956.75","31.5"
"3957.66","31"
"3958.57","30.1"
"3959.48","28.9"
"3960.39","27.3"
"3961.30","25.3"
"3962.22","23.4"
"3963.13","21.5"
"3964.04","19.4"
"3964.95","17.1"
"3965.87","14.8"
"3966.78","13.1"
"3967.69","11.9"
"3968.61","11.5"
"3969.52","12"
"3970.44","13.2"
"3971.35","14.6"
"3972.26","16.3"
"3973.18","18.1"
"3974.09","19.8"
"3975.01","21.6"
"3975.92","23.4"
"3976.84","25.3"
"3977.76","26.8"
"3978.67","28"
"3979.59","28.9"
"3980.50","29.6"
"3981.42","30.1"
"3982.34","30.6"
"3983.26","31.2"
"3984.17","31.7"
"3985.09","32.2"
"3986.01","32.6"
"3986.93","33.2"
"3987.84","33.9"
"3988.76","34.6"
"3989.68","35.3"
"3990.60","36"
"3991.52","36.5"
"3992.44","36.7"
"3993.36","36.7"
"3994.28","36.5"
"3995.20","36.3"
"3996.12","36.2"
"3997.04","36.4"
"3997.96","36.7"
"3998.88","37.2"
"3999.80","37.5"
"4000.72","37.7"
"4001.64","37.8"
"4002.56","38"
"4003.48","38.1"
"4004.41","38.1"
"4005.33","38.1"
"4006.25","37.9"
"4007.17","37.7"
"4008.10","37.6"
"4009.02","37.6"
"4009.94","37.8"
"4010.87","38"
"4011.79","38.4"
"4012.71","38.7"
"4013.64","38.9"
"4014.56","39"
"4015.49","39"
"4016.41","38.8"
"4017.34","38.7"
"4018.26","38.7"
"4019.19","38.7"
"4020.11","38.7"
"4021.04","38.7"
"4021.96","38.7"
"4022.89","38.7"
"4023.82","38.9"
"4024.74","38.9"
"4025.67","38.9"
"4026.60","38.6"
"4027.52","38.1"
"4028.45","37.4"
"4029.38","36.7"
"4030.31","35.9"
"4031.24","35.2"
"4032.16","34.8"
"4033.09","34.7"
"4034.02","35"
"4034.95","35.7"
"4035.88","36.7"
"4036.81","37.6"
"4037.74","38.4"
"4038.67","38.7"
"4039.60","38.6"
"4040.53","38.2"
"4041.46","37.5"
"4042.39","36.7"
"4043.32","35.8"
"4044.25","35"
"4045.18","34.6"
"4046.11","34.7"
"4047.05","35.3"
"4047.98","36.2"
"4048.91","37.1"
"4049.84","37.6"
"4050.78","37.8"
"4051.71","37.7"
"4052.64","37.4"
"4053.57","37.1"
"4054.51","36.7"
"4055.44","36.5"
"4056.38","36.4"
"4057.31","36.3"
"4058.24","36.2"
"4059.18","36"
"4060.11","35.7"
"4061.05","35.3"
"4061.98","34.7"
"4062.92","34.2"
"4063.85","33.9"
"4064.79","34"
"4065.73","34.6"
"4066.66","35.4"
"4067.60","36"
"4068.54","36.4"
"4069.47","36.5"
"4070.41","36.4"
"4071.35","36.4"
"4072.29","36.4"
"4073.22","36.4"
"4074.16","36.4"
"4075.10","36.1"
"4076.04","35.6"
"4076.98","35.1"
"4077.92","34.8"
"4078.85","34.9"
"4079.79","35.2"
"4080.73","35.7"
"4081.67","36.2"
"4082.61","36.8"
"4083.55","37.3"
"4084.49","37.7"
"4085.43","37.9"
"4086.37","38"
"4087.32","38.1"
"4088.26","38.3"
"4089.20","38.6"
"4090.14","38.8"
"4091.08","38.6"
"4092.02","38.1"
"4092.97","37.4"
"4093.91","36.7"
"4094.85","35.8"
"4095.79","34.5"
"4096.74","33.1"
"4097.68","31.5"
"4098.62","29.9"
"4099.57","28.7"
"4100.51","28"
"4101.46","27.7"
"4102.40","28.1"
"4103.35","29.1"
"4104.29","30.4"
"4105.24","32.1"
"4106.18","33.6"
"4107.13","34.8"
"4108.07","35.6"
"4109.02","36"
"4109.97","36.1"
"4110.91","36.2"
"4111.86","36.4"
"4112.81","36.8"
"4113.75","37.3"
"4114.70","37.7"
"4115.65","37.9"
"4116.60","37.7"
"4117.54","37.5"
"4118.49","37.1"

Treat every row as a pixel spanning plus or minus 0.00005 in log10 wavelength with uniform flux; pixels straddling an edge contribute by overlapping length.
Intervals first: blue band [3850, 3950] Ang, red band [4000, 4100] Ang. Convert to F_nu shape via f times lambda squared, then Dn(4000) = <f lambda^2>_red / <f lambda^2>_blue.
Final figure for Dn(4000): 1.75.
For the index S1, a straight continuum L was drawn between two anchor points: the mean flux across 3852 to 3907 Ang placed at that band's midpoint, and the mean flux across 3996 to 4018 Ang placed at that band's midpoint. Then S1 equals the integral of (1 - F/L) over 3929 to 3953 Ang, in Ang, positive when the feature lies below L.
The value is 7.4 Ang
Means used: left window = 22.4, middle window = 20.9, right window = 38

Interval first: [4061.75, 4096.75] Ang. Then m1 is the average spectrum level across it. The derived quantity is 36.3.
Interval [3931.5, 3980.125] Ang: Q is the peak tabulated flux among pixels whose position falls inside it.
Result 32.1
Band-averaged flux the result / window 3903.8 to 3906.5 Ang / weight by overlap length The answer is 25.5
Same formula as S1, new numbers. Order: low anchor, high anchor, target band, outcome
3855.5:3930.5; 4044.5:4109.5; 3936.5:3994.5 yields 4.62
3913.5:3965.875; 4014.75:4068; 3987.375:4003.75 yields -2.99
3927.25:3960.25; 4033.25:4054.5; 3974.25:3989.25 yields -0.62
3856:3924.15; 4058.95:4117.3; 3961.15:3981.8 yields 6.06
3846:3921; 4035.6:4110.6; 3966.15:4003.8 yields 1.35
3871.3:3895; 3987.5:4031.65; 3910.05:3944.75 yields 6.08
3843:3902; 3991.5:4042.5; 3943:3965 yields 2.04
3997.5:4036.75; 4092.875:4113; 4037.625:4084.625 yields -1.18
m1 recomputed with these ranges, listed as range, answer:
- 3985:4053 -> 37.1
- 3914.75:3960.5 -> 23.8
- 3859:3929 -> 23.7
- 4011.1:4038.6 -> 37.8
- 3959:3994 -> 25.4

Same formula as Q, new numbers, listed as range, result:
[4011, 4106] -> 39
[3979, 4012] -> 38.4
